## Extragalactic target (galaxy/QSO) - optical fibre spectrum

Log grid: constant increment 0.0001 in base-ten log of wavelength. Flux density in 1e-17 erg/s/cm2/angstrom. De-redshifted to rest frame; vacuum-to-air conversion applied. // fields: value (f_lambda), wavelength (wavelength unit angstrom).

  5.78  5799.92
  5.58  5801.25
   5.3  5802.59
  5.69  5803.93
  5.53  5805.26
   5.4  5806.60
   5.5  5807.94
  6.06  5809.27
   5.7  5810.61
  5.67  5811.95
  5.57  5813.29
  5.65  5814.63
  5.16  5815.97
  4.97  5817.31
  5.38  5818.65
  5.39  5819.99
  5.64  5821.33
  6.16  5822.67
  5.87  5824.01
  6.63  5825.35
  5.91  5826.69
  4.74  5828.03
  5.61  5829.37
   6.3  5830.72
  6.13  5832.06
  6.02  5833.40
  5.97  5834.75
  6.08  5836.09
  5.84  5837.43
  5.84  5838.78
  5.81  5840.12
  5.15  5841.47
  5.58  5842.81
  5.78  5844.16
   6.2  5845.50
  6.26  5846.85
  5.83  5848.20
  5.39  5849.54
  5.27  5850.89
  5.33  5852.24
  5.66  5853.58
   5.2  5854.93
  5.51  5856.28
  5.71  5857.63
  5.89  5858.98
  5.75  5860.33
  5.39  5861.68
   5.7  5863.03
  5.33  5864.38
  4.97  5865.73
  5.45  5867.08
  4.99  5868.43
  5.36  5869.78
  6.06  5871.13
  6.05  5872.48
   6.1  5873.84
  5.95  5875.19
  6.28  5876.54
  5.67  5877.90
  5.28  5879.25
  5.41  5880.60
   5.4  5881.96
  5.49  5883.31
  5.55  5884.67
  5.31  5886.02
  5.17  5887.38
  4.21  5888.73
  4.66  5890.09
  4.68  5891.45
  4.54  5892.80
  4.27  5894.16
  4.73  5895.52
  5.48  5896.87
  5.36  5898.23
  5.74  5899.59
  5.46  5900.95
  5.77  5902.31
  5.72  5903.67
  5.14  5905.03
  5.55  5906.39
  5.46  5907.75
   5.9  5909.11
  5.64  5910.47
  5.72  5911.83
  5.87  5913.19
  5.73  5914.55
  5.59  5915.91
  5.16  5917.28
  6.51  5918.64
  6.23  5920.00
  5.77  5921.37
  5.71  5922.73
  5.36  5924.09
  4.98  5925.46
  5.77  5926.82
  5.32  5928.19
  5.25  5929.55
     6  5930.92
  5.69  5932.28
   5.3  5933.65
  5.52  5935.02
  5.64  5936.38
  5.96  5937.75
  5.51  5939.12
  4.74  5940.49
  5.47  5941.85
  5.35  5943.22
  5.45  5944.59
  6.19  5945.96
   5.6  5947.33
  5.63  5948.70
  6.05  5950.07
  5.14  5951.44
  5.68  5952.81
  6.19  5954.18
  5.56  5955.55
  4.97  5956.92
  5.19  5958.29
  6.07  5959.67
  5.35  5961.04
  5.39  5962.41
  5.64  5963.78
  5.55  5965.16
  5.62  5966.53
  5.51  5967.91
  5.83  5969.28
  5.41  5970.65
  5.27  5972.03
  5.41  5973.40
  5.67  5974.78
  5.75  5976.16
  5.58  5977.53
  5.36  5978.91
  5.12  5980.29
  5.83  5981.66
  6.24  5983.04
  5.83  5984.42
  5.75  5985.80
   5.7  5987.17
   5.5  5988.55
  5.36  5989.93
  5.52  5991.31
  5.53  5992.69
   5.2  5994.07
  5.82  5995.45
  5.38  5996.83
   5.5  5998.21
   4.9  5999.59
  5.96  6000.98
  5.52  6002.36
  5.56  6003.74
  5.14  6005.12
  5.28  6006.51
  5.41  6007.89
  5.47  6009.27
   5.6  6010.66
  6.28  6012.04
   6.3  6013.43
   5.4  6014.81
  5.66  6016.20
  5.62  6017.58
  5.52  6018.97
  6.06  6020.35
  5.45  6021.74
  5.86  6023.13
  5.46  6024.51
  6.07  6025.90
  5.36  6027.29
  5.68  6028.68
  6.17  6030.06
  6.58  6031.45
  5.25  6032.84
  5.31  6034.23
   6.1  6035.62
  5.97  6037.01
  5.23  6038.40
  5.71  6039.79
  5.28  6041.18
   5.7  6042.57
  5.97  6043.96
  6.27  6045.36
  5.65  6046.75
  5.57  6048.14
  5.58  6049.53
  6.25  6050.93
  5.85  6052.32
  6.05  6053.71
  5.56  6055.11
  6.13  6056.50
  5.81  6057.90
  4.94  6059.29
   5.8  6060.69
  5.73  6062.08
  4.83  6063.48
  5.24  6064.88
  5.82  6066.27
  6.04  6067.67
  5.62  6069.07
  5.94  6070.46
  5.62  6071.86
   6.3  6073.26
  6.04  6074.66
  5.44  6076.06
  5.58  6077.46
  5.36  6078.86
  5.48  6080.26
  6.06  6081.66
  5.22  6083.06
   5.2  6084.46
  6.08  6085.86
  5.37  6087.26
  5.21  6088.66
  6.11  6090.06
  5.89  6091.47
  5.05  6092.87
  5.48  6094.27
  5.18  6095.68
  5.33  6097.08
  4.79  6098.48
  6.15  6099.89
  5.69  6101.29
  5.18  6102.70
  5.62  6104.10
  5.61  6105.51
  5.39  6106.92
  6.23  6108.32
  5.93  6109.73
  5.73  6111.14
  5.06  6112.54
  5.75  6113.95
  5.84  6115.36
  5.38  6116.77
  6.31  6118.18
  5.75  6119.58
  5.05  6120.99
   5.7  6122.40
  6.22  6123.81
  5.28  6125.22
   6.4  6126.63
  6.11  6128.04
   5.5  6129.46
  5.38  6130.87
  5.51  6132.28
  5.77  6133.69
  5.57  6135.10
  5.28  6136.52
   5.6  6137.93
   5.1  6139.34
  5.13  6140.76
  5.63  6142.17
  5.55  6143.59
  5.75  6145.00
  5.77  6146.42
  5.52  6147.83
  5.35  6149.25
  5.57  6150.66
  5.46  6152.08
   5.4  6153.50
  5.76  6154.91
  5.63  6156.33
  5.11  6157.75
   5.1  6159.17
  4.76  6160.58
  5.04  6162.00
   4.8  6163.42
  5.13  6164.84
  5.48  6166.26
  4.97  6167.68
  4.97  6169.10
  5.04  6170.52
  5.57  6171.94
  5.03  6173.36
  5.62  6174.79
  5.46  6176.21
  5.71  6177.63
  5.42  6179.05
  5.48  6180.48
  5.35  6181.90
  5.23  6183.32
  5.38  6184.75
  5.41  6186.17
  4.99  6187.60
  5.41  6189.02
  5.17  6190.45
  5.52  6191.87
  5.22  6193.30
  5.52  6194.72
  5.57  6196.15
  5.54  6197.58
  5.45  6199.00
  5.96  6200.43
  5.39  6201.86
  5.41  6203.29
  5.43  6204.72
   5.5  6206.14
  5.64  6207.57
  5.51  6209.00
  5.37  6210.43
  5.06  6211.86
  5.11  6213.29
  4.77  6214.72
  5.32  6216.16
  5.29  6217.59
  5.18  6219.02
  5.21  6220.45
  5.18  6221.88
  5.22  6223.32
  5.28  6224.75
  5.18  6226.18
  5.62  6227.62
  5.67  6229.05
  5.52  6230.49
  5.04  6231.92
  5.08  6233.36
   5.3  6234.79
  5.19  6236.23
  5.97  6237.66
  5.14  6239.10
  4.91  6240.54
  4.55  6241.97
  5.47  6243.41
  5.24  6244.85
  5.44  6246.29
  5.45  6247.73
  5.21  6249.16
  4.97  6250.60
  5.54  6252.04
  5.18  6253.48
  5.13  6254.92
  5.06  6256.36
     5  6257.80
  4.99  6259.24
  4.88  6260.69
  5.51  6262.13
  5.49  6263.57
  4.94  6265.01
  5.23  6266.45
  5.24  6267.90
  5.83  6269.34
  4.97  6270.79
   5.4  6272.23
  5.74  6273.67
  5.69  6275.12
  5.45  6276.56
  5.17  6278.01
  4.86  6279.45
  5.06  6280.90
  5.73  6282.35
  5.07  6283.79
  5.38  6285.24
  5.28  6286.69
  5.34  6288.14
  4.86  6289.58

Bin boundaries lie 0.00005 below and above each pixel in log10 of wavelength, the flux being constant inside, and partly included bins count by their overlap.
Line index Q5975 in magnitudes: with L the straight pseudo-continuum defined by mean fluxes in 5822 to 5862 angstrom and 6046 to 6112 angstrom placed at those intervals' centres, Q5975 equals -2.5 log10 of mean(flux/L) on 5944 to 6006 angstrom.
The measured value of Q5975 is 0.02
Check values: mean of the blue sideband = 5.76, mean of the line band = 5.56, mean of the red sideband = 5.63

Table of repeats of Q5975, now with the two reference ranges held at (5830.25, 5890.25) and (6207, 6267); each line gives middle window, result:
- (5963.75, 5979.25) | -0.01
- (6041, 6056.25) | -0.08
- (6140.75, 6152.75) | -0.04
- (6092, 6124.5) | -0.04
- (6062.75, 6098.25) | -0.03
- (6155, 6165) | 0.04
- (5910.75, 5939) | -0.02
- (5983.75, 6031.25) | -0.03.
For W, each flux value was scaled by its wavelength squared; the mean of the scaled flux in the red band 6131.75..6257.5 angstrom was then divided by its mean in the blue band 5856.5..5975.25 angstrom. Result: 1.06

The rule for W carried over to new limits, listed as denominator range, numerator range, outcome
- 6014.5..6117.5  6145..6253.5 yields 0.98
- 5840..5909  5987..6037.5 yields 1.08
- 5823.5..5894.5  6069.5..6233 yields 1.08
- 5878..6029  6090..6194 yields 1.05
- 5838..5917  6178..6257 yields 1.08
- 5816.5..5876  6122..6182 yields 1.06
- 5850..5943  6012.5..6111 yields 1.09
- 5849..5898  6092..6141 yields 1.13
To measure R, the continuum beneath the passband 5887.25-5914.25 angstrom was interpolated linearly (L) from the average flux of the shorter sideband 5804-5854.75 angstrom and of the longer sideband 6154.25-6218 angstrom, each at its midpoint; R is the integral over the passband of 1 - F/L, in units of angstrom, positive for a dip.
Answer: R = 1.7 angstrom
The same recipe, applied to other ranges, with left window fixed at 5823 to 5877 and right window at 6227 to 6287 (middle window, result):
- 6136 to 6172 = 0.5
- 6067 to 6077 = -0.7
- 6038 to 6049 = -0.3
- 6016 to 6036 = -0.8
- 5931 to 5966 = 0.3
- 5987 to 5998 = 0.1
